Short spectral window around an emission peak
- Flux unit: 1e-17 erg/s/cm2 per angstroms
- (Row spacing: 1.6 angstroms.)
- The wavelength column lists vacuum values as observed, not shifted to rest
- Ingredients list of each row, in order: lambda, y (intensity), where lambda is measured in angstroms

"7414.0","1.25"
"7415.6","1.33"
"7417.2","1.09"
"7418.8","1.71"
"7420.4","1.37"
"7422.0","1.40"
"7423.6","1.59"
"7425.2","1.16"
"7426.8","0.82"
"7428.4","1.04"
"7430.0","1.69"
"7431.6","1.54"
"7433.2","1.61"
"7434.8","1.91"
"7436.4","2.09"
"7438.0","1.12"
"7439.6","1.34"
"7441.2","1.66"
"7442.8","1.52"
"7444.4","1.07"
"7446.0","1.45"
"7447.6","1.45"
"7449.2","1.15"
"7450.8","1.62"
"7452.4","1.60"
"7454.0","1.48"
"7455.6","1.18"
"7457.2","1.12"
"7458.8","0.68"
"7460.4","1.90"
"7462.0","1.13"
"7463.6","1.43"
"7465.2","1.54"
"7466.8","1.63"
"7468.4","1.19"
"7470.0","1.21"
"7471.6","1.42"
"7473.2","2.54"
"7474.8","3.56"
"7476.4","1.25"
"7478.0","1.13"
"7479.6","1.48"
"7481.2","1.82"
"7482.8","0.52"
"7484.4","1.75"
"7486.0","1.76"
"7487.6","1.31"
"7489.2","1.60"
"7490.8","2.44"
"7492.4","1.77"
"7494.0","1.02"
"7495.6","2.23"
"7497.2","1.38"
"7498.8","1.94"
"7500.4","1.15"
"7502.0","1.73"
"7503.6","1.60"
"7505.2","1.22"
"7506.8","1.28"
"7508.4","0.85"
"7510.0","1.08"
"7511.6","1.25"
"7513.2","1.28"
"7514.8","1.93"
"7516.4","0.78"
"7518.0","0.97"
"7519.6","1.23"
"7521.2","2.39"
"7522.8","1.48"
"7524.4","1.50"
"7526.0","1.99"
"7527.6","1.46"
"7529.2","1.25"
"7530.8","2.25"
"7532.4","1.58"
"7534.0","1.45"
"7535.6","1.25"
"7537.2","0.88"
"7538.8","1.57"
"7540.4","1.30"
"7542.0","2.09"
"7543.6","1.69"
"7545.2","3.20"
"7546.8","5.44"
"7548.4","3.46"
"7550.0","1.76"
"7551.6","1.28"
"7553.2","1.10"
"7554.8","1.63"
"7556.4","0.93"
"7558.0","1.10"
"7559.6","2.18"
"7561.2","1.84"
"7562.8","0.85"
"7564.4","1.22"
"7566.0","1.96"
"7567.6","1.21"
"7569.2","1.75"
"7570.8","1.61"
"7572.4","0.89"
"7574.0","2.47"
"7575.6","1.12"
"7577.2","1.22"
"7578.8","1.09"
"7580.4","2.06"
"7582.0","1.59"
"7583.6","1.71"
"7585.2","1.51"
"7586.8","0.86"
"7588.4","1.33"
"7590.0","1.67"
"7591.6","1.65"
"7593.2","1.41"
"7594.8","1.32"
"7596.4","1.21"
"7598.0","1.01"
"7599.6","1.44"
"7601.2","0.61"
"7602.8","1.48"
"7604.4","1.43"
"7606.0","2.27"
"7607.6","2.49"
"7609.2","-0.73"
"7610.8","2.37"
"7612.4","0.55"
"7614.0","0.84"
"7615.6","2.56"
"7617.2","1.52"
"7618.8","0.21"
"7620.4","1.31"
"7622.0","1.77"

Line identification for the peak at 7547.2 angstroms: [O III] 5007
